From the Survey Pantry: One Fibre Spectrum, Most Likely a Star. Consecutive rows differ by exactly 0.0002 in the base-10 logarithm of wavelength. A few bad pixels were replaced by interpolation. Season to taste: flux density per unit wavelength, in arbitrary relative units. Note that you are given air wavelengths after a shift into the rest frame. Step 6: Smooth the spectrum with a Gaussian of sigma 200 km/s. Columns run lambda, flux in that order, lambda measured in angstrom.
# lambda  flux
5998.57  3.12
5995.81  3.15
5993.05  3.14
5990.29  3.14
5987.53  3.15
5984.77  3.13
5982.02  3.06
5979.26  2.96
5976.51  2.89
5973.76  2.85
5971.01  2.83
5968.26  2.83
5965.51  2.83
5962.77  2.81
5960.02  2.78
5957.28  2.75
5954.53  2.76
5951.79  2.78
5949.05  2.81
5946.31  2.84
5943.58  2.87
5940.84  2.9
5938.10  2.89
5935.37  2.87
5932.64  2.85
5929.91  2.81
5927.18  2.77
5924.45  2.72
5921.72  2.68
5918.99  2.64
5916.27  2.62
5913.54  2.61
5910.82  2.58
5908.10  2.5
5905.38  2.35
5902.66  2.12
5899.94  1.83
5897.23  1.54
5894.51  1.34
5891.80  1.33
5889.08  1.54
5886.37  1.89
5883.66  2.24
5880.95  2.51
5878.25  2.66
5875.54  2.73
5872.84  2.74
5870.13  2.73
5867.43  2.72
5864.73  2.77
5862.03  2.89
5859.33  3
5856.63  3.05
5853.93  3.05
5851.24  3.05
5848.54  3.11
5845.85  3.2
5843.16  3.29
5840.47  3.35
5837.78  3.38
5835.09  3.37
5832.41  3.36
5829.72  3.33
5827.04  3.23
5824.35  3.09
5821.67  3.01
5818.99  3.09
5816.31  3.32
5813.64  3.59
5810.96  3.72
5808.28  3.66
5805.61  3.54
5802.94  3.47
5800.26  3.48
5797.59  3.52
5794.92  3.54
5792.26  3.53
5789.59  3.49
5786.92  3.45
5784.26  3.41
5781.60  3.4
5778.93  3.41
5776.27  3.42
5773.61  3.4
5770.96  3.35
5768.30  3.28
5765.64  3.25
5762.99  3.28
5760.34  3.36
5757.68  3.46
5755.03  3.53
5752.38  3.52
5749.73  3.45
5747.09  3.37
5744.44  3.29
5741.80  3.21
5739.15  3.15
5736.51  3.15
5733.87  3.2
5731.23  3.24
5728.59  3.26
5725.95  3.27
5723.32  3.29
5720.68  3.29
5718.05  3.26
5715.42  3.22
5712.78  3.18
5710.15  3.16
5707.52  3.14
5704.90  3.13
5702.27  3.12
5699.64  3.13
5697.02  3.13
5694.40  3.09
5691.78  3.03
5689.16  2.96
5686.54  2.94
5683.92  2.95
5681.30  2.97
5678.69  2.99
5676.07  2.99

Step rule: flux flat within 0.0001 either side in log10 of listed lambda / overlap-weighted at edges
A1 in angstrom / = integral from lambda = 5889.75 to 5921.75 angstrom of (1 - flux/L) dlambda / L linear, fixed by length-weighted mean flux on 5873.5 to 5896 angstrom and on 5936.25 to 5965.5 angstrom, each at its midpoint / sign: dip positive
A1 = 2.3 angstrom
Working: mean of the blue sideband 2.05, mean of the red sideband 2.82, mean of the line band 2.14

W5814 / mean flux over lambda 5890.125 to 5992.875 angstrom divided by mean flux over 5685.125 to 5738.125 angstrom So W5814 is 0.84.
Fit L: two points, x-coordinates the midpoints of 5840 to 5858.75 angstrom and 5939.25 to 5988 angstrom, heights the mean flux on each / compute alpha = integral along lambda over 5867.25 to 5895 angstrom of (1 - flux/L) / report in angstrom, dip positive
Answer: 7.63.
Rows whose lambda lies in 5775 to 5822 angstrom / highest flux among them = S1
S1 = 3.72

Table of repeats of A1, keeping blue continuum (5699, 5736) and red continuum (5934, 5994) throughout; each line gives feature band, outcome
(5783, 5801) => -2.2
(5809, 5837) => -2.2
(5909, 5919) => 1.2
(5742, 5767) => -1.7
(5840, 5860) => -0.6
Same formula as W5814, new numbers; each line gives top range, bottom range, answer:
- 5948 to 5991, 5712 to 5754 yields 0.88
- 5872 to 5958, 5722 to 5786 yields 0.74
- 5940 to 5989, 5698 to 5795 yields 0.87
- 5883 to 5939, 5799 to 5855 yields 0.70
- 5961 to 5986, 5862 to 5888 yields 1.13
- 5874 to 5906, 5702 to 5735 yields 0.62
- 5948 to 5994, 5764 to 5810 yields 0.84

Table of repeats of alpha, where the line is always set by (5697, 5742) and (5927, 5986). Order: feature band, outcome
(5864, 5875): 0.9 angstrom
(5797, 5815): -2.9 angstrom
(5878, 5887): 2.0 angstrom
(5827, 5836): -0.9 angstrom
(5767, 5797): -3.1 angstrom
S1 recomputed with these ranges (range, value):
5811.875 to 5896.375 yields 3.59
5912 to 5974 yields 2.9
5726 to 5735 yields 3.26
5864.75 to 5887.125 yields 2.74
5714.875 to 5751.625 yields 3.45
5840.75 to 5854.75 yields 3.29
